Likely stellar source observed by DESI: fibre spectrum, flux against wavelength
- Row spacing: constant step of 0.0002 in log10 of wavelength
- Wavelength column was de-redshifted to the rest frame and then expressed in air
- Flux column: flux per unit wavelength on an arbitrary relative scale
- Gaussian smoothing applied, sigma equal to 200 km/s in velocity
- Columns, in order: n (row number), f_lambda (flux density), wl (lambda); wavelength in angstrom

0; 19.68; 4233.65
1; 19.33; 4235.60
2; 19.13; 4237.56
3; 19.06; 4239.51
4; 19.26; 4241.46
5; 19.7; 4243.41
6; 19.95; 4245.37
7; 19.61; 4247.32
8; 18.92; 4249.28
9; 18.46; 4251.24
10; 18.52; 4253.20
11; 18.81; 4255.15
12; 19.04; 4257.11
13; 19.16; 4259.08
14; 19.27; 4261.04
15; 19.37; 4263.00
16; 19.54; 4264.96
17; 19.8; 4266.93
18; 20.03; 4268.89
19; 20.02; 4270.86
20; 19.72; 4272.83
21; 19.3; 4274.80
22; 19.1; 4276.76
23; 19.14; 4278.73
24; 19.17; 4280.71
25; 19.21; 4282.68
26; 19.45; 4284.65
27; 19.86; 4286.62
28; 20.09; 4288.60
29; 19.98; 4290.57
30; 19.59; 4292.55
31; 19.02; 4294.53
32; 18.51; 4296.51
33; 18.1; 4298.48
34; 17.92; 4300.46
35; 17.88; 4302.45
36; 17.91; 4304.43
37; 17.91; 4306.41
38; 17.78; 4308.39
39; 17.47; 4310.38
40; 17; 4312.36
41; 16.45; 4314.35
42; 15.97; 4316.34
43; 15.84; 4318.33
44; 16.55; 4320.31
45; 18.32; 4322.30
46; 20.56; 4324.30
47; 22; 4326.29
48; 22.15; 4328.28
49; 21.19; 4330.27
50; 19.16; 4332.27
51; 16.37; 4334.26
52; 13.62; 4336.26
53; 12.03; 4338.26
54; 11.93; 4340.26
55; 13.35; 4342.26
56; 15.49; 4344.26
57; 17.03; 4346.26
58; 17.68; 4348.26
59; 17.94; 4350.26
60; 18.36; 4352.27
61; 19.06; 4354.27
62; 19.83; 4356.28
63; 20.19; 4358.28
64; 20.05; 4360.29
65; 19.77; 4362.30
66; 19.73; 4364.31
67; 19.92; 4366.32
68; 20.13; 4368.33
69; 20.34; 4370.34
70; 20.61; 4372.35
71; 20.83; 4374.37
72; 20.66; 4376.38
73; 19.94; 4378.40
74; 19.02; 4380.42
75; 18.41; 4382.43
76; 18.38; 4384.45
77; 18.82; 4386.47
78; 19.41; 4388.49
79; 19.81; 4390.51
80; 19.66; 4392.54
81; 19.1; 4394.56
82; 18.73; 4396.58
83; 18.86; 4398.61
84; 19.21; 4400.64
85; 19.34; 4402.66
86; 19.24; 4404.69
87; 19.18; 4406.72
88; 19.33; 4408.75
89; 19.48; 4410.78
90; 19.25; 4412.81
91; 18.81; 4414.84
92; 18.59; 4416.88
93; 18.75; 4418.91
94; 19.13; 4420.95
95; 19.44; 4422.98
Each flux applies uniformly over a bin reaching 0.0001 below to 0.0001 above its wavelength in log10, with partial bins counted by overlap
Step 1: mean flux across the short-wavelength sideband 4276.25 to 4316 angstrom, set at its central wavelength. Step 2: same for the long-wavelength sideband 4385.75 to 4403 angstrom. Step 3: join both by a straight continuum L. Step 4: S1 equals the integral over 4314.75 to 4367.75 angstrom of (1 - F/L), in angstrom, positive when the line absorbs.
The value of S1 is 2.78 angstrom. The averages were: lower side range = 18.5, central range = 17.9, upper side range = 19.2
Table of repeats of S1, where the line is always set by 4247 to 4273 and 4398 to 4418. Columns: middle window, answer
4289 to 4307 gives 0.60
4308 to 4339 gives 2.45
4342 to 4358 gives 1.28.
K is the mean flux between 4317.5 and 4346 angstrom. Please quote 17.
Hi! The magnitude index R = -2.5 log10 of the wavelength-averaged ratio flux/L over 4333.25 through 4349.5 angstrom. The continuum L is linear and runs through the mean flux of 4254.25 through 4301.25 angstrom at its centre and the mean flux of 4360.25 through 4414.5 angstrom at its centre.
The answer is 0.30 mag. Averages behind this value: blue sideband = 19.3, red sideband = 19.5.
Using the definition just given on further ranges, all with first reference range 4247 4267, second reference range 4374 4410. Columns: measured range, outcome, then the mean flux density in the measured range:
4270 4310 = 0.011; 19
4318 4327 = 0.025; 18.8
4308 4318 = 0.144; 16.8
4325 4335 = -0.060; 20.3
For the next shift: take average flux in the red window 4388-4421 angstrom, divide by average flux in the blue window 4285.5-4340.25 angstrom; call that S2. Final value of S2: 1.1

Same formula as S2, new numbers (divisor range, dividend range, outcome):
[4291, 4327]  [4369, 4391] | 1.09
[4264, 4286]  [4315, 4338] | 0.93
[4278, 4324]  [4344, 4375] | 1.06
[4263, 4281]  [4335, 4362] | 0.86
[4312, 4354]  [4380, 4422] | 1.11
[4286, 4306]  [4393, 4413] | 1.02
